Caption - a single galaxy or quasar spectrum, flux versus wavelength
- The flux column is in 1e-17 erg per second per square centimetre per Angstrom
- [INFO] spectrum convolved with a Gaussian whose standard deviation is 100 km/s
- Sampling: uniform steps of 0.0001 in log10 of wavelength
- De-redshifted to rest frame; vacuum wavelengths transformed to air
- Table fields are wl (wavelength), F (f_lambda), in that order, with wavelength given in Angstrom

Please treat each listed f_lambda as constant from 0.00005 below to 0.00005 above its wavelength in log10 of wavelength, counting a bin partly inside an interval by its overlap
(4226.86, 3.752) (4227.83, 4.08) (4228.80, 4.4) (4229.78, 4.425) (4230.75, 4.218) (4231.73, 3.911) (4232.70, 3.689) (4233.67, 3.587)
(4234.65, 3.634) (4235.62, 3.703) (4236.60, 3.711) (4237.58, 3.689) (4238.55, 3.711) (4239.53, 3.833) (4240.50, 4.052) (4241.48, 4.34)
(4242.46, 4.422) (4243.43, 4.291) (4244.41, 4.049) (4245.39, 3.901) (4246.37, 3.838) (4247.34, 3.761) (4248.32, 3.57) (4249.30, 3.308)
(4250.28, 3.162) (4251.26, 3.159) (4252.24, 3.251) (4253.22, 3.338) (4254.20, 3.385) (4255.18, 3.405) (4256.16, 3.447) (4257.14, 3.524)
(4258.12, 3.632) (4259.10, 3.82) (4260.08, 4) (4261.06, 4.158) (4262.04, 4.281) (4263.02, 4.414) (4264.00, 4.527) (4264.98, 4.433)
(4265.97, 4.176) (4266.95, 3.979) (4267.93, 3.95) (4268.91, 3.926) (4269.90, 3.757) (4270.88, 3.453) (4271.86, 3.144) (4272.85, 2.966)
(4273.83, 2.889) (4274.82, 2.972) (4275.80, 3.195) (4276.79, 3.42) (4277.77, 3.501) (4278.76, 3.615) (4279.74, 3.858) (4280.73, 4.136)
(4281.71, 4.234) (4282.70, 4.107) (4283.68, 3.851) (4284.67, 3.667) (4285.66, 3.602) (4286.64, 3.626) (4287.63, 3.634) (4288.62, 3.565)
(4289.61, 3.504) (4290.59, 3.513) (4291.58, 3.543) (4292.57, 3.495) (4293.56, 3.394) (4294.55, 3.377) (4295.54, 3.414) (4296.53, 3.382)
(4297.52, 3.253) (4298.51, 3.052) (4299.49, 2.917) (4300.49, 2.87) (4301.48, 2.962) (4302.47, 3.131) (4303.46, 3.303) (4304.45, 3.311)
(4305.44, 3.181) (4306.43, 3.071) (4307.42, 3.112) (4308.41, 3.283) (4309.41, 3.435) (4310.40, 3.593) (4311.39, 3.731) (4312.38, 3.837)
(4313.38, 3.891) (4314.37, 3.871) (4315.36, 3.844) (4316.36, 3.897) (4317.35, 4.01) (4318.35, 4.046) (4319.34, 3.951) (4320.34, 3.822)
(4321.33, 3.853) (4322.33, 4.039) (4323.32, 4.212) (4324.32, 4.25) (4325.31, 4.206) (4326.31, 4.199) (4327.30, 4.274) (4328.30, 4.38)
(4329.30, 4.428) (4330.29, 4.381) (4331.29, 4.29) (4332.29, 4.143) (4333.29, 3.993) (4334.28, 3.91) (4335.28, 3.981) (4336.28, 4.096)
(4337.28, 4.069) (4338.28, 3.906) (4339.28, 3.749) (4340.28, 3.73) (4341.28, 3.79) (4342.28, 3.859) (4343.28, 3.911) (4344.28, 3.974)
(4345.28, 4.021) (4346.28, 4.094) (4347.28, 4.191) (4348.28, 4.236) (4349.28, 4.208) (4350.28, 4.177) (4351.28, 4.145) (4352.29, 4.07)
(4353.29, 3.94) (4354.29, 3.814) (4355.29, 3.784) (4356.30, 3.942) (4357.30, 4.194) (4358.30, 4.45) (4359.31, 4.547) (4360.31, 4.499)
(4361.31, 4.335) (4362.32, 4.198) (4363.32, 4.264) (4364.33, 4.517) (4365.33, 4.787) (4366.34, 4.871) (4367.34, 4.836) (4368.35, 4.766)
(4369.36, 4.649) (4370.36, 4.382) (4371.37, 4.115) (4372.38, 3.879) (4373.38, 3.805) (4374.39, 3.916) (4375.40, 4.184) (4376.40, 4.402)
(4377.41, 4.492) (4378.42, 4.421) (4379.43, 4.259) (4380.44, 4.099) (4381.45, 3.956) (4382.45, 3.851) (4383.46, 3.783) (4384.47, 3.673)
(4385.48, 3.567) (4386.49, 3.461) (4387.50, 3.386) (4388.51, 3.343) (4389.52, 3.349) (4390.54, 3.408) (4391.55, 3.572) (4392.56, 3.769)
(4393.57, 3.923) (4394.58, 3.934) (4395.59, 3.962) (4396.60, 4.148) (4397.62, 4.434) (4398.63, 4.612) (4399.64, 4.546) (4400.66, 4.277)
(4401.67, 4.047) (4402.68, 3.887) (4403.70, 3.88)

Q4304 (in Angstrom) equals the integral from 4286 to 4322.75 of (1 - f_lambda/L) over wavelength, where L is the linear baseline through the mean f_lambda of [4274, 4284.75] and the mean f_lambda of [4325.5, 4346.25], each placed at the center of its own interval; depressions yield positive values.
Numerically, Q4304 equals 3.2 Angstrom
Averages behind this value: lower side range 3.66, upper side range 4.06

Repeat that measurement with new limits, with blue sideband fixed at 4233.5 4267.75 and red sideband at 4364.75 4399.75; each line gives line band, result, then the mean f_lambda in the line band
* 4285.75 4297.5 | 1.2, 3.49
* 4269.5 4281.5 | 1.4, 3.43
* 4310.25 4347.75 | -0.5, 4.01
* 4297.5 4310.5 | 2.5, 3.16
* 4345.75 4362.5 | -0.6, 4.17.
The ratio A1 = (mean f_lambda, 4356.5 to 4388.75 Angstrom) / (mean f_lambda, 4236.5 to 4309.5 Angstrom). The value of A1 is 1.2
